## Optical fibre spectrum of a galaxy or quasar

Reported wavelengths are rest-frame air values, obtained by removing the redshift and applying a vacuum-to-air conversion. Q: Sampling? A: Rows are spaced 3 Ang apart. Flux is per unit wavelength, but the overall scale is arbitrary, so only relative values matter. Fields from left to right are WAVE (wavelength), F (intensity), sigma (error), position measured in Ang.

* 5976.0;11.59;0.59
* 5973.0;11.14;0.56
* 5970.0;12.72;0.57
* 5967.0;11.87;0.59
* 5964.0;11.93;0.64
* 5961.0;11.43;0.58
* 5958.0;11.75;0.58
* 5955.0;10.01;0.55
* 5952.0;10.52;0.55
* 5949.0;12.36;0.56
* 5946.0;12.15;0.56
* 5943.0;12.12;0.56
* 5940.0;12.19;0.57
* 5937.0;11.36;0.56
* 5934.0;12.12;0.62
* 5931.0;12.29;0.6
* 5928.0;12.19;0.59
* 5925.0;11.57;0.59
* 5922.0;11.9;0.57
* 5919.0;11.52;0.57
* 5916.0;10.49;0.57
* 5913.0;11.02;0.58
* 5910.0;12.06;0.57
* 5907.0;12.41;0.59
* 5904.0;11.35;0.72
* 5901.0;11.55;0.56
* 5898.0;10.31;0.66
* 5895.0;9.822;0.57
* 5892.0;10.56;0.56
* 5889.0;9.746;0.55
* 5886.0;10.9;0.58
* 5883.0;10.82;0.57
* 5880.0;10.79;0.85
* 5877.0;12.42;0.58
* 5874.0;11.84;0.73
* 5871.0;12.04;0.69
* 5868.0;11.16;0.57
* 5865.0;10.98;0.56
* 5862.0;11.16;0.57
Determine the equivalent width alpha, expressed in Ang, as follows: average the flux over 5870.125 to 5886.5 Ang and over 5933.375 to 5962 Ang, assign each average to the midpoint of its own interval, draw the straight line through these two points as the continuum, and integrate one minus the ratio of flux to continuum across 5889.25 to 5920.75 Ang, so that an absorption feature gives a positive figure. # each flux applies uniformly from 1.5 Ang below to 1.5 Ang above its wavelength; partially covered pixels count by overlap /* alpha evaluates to 1.3 Ang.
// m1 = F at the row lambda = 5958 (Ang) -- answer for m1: 11.75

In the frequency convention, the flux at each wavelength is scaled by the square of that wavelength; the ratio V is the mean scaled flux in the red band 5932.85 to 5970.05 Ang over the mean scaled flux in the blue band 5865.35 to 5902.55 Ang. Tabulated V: 1.1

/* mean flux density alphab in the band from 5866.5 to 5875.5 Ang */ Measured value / 11.7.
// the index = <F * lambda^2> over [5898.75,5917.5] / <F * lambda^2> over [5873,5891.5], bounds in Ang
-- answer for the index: 1.0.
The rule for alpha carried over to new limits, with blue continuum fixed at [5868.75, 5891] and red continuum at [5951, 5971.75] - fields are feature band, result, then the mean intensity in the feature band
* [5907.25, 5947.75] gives -1.5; 11.8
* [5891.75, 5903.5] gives 0.7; 10.6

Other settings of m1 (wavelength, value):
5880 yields 10.79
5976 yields 11.59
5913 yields 11.02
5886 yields 10.9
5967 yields 11.87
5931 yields 12.29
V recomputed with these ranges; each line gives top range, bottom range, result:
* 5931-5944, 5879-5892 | 1.16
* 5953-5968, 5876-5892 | 1.07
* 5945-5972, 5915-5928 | 1.02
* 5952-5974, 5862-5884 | 1.04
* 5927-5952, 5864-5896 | 1.11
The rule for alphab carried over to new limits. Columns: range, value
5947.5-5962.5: 11.2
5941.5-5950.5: 12.2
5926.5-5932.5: 12.2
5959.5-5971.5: 12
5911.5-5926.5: 11.3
